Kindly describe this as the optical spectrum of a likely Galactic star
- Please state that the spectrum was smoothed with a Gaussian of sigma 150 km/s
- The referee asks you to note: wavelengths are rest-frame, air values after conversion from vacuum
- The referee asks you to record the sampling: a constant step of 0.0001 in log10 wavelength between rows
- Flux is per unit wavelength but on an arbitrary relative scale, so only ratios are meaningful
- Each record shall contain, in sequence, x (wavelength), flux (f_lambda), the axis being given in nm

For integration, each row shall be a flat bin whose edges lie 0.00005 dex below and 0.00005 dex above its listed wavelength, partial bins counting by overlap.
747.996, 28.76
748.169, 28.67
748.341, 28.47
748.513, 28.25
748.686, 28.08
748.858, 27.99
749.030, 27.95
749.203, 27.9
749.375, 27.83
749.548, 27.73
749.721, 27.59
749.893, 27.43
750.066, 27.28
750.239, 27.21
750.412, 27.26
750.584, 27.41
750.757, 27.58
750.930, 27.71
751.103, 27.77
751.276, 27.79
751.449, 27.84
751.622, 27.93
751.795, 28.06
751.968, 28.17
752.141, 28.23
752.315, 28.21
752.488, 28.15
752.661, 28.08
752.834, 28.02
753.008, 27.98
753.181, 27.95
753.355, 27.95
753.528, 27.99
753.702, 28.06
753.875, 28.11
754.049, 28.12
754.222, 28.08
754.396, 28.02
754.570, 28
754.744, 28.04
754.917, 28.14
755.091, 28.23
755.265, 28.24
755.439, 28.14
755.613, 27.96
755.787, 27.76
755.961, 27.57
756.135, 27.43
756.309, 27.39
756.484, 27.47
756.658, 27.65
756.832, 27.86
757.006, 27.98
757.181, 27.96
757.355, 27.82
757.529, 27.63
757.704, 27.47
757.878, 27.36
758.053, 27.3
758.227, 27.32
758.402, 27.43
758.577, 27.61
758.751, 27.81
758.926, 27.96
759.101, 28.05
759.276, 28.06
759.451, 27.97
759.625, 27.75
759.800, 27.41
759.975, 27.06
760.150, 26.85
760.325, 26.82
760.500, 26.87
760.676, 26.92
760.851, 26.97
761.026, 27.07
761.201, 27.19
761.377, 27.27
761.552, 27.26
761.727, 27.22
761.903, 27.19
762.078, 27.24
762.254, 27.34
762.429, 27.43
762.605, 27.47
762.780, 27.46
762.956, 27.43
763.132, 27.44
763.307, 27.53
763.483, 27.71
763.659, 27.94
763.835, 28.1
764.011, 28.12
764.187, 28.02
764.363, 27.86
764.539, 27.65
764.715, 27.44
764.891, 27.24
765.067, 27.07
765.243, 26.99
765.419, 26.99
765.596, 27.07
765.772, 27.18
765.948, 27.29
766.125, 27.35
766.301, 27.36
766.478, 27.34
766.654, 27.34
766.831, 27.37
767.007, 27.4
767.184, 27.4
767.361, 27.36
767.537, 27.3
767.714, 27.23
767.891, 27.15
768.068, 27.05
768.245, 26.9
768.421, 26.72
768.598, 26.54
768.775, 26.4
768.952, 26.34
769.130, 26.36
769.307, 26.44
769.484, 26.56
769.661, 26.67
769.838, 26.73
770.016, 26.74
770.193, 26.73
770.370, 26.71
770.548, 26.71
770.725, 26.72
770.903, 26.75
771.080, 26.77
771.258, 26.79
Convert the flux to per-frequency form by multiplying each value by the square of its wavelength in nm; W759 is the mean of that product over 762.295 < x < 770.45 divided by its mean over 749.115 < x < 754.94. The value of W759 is 1.0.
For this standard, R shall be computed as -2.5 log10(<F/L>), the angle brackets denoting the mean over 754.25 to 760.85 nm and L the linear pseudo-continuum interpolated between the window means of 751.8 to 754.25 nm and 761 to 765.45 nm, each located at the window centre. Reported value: 0.01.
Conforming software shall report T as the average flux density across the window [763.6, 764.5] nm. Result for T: 28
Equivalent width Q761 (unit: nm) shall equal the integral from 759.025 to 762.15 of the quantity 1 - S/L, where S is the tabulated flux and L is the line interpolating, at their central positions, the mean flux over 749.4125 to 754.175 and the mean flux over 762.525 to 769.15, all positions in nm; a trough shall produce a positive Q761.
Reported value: 0.02 nm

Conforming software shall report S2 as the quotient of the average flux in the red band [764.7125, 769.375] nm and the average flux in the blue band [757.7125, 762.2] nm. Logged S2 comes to 1.0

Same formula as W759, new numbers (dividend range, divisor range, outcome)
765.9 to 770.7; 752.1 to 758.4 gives 1.00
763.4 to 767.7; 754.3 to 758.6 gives 1.01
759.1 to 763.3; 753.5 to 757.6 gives 0.99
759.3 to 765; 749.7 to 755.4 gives 1.01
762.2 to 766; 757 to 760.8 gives 1.01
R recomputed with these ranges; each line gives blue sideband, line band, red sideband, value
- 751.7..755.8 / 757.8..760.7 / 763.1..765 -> 0.02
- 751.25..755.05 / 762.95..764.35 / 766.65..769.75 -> -0.02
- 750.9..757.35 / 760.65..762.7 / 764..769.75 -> 0.01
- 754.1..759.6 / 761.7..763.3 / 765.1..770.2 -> 0.00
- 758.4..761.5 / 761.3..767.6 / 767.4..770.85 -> -0.01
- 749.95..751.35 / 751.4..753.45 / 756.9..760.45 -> -0.02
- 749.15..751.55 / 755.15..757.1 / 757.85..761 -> -0.01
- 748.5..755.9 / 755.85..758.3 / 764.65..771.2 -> 0.00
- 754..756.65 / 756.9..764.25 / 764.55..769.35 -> 0.00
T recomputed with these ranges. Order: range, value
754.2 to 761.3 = 27.6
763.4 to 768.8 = 27.3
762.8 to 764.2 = 27.7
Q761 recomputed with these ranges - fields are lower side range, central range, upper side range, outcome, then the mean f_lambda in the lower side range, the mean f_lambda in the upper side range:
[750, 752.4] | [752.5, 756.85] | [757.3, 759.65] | -0.03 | 27.7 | 27.7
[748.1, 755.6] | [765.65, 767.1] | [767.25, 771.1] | -0.02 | 27.9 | 26.8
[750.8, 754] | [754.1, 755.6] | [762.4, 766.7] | -0.01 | 28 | 27.5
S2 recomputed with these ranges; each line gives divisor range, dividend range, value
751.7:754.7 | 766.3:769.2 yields 0.96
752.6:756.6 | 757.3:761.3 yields 0.98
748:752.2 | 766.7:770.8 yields 0.96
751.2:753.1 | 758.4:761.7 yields 0.98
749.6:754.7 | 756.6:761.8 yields 0.99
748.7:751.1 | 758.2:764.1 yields 0.99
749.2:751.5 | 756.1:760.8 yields 1.00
